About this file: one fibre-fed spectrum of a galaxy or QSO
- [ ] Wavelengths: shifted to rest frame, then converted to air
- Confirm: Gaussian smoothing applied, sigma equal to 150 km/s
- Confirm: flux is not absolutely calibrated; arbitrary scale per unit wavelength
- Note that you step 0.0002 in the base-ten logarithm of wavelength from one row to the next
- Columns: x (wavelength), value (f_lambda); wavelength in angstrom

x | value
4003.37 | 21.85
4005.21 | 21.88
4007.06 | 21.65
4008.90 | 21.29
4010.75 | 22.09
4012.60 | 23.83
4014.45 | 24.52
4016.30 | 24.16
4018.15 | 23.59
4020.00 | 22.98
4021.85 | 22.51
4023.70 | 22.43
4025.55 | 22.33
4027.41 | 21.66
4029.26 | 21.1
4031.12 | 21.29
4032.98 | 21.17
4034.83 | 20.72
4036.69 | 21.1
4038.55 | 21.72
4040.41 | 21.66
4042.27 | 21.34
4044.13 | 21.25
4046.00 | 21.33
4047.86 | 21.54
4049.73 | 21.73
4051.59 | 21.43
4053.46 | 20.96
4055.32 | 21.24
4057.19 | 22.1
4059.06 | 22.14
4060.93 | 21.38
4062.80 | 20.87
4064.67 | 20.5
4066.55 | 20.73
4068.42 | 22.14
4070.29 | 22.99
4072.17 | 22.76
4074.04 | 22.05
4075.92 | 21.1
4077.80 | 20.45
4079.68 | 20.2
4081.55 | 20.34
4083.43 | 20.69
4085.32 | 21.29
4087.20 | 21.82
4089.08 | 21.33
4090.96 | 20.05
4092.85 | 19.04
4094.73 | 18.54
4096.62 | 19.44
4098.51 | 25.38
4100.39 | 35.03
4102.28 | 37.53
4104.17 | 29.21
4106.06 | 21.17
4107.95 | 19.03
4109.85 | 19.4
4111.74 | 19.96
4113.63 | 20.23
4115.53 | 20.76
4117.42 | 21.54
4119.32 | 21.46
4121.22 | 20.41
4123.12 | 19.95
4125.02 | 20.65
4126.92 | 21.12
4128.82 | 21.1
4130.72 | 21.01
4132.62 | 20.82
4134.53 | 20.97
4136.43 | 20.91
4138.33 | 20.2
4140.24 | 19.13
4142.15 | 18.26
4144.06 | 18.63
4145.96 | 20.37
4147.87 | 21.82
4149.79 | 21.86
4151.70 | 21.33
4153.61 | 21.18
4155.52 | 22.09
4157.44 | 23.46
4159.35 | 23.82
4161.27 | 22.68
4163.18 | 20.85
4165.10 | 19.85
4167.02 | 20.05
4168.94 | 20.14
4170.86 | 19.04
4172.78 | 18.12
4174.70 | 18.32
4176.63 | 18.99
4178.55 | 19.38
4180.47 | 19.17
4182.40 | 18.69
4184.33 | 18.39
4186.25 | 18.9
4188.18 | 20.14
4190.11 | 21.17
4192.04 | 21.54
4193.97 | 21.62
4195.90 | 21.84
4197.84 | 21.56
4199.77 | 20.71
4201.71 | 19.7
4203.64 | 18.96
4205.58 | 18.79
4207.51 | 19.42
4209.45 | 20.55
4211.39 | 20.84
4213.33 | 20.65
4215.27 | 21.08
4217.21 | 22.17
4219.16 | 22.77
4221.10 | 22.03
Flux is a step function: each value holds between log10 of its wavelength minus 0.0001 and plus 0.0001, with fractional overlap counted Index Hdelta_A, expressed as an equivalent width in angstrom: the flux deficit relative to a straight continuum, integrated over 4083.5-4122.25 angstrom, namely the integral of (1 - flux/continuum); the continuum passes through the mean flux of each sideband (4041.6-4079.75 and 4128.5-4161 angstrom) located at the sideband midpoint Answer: -2.4 angstrom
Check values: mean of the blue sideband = 21.5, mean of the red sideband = 21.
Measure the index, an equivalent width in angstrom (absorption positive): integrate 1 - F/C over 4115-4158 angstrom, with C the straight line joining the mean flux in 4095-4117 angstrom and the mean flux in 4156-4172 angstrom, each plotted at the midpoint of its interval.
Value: 3.3 angstrom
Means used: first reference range 24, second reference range 21.2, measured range 20.8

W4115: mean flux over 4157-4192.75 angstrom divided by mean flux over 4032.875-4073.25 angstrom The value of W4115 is 0.9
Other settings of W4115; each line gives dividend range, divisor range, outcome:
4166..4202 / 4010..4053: 0.90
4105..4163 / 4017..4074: 0.96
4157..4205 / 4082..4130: 0.91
